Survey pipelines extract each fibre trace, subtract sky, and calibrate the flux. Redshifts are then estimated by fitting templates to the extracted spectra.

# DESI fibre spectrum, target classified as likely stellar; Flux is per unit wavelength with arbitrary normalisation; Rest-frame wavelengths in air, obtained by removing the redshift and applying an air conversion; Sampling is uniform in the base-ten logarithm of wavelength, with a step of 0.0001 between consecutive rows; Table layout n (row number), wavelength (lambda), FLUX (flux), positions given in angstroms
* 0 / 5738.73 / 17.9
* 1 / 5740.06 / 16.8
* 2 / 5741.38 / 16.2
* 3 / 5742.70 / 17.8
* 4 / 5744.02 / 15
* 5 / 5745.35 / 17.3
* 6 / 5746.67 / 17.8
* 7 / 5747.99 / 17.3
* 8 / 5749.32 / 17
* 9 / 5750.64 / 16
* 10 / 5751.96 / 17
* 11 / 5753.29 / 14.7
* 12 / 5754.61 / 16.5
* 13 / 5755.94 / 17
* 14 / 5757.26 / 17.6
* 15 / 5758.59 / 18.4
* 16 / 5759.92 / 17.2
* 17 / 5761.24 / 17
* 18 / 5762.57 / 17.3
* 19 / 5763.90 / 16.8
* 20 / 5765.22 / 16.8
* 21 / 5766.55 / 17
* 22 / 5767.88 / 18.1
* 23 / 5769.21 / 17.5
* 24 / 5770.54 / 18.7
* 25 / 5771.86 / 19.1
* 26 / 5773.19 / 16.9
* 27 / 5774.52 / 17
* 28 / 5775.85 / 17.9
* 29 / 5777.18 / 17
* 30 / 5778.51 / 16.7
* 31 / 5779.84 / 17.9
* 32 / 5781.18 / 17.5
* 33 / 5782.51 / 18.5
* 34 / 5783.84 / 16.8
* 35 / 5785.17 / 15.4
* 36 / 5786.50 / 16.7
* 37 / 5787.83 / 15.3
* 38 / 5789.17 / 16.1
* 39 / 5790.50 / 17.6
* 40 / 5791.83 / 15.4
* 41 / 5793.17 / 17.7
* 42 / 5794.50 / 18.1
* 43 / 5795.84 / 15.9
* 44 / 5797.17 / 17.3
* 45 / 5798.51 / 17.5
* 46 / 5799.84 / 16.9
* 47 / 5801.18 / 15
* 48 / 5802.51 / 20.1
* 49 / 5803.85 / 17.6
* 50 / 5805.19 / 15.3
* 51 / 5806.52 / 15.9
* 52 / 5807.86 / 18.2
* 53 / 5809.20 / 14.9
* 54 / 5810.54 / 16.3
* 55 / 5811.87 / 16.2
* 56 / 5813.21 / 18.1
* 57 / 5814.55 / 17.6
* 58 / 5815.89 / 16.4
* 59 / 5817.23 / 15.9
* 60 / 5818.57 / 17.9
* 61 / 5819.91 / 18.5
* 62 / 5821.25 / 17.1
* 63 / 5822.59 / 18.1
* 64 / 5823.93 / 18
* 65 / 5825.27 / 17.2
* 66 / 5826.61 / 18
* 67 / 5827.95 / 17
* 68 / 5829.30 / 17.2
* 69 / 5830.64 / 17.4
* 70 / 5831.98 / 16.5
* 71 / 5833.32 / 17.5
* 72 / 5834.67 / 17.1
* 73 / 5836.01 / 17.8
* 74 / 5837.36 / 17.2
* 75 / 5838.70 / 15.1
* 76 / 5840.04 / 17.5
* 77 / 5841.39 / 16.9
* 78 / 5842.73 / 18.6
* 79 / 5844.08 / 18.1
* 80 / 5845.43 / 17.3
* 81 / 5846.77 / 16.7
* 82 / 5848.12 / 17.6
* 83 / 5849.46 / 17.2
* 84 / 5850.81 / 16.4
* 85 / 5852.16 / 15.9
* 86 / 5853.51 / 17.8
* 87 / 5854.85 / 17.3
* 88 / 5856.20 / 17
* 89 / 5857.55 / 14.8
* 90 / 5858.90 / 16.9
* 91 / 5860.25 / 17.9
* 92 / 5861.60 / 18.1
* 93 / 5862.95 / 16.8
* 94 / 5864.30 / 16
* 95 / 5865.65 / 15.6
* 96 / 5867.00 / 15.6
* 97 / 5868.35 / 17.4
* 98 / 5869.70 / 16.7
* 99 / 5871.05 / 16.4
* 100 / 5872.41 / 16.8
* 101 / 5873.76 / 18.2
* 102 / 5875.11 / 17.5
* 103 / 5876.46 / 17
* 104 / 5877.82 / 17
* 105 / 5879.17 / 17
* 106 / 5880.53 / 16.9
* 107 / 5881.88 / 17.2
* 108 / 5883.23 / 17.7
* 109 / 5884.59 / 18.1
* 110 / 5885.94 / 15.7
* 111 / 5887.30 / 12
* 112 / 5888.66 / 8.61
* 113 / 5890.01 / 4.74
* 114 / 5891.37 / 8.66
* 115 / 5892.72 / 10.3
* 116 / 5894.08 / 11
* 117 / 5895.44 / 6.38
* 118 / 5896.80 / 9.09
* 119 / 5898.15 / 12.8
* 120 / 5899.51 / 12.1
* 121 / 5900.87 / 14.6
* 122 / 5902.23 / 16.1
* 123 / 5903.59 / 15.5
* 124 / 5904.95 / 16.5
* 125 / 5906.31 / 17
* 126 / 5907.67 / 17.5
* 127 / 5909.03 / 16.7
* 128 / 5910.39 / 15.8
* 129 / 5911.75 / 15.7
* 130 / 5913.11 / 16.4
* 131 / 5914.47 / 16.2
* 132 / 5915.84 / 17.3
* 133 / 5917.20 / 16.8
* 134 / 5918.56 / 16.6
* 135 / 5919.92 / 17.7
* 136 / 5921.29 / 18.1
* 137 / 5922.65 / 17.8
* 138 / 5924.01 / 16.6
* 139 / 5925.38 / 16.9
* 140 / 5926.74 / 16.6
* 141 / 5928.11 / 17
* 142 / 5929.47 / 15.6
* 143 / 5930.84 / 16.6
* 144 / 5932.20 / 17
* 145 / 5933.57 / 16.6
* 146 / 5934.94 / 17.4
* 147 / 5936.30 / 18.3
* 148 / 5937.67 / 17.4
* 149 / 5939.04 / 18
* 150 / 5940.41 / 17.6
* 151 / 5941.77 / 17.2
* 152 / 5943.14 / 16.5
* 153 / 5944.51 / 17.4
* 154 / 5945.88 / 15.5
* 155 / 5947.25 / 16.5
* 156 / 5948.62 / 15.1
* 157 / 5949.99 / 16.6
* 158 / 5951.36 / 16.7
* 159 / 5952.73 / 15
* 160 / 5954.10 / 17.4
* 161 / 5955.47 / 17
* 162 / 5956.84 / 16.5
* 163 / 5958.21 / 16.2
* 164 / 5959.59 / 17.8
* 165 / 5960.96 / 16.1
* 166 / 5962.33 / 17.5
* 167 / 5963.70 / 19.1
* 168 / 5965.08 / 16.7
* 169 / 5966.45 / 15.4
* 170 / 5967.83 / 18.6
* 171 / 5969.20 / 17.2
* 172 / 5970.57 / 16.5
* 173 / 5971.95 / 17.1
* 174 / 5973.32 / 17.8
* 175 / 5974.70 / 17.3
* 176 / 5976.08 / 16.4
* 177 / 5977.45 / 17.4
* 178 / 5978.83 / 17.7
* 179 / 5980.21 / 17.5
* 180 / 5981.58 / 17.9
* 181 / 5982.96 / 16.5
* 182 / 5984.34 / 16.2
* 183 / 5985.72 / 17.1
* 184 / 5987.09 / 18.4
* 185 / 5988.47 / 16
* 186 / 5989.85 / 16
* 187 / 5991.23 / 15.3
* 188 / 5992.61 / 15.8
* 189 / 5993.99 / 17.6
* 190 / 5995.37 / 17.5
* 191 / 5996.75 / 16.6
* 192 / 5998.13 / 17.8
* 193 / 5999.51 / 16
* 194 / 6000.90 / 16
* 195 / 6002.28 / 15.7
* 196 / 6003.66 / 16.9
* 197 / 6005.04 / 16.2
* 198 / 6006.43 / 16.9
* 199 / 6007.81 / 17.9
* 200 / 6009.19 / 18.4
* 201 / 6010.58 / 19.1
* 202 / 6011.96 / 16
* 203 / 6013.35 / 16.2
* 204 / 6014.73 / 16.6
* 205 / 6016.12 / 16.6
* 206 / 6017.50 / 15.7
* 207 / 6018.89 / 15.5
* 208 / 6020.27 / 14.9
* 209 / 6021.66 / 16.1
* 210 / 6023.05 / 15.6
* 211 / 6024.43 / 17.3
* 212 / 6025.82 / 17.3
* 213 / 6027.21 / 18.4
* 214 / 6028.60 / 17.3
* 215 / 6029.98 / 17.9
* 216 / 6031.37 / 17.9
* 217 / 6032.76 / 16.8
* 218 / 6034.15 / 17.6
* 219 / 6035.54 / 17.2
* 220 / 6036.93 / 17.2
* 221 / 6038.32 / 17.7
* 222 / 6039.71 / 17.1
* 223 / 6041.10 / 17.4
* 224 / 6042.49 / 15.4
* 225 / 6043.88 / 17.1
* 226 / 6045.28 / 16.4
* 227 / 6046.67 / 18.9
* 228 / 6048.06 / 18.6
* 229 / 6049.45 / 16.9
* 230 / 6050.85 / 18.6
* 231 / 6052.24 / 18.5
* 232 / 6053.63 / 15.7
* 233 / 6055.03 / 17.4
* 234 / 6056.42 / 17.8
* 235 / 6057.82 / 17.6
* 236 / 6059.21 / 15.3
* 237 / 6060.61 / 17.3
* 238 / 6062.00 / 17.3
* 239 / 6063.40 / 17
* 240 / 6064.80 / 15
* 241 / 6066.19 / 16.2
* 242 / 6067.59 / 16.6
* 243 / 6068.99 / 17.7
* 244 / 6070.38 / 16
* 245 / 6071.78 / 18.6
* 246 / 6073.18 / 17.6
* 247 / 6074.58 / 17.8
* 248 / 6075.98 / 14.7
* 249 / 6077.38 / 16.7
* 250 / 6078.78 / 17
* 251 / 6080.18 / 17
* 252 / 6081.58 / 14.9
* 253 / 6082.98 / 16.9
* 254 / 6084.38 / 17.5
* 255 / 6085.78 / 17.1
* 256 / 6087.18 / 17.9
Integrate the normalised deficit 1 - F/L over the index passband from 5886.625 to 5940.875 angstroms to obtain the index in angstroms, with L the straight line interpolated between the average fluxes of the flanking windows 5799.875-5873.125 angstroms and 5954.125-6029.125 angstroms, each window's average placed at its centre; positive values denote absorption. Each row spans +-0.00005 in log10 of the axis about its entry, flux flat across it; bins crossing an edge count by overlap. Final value 6.3 angstroms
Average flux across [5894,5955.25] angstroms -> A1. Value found 16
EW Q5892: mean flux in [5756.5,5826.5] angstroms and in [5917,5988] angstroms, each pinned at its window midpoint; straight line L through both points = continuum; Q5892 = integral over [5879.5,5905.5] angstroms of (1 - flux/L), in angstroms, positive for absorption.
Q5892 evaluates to 6.38 angstroms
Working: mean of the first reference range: 17.2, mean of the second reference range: 17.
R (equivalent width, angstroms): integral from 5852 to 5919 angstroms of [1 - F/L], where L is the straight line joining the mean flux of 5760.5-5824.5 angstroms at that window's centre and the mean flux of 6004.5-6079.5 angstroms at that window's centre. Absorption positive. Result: 7.1 angstroms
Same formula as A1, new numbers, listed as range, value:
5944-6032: 16.8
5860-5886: 17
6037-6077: 17.1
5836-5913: 15.5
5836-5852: 17.1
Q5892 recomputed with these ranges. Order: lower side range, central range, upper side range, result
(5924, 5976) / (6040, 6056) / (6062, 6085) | -0.6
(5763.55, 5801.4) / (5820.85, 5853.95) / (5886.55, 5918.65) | -3.9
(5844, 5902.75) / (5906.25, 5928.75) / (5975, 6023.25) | -1.7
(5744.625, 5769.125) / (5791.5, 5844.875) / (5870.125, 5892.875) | -4.0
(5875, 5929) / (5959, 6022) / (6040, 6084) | -3.1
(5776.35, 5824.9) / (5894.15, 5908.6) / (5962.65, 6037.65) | 2.8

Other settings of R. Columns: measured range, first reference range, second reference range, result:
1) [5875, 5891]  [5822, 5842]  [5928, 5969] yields 2.2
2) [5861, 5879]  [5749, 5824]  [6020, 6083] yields 0.2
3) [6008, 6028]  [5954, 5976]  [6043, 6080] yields 0.4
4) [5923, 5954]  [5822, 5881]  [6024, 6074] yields 0.7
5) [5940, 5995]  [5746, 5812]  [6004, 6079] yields 0.5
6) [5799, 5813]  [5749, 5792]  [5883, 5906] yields -0.9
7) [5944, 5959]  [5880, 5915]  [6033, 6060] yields -1.3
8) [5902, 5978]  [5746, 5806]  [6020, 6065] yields 1.2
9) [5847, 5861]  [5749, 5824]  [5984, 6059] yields 0.1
